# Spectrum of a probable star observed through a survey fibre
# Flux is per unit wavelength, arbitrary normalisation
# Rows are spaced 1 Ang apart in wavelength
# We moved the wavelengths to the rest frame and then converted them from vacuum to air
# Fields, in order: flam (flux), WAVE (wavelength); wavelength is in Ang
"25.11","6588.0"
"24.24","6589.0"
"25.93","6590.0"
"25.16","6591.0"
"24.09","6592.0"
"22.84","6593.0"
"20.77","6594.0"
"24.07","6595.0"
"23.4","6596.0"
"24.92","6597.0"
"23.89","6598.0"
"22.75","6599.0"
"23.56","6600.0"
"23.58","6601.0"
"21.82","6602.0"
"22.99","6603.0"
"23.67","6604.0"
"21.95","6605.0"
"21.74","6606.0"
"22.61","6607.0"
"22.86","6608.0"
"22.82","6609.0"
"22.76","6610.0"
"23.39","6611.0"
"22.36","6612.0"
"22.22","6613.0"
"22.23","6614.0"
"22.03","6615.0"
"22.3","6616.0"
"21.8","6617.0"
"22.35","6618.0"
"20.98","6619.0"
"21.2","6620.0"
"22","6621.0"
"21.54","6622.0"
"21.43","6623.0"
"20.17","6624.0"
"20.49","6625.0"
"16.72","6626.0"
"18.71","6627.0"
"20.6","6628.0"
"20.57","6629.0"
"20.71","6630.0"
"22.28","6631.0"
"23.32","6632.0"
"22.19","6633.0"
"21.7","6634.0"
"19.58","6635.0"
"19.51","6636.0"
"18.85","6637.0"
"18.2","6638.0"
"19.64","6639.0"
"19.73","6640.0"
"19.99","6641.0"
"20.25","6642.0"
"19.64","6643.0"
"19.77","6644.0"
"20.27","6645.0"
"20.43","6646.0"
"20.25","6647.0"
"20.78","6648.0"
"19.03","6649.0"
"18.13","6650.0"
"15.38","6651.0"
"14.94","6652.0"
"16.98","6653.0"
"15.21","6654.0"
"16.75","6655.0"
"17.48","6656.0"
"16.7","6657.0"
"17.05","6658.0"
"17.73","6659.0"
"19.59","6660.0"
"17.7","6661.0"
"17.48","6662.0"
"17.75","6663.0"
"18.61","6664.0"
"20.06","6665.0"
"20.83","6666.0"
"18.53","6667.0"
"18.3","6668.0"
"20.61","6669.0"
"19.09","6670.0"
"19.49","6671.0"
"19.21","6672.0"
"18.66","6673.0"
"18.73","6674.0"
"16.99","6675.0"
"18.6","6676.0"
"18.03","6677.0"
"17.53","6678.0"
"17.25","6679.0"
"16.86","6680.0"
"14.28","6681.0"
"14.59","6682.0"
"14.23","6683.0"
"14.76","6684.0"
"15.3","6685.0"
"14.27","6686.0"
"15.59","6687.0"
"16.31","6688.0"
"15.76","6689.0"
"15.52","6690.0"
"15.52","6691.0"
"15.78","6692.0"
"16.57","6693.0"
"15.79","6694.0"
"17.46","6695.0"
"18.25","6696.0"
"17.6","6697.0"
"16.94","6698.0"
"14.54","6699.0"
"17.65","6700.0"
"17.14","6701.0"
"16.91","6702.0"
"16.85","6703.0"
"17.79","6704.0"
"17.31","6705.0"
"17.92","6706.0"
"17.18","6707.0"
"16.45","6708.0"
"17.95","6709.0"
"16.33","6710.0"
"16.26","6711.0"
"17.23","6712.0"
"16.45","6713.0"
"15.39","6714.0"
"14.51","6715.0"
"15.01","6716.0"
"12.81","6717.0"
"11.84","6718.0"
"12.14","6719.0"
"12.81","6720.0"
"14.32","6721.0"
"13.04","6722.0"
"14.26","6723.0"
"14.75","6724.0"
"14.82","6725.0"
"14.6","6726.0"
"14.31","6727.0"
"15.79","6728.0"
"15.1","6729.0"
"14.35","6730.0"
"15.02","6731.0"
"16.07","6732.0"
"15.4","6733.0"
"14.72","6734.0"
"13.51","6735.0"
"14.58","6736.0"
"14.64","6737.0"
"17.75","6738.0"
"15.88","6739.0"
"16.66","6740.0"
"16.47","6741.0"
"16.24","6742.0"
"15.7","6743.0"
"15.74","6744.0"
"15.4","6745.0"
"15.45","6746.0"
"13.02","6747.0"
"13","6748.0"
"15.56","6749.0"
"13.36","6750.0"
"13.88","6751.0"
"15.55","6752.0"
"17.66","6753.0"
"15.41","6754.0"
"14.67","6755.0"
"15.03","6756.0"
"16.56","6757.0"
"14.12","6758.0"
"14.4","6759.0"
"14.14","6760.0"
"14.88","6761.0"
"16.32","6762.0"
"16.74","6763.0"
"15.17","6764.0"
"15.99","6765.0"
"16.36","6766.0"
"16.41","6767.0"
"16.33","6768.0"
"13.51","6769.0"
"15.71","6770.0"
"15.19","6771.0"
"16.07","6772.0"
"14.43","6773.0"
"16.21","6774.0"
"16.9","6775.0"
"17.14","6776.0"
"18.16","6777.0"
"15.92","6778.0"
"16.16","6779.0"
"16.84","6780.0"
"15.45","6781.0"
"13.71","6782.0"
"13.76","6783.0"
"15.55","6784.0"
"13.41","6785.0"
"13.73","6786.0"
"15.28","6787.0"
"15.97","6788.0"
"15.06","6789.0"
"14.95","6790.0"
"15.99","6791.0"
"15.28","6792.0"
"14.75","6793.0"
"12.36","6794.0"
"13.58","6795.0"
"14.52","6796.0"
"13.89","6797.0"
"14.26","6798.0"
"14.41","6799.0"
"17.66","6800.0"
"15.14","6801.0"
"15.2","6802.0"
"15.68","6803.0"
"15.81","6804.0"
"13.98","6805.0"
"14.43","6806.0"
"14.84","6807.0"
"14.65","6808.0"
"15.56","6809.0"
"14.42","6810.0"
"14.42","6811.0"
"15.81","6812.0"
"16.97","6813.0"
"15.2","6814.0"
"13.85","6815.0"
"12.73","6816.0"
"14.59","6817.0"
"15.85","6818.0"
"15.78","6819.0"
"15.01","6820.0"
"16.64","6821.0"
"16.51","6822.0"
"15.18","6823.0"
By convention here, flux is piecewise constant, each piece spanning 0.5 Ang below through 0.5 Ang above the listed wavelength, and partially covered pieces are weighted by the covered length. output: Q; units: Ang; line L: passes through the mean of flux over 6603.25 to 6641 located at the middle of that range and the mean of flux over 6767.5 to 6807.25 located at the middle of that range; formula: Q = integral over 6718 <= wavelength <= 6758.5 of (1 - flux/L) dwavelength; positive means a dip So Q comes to 4.9 Ang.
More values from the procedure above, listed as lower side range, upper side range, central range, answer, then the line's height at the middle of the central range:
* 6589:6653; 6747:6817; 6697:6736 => 5.0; 17.7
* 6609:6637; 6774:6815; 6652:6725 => 9.1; 18.9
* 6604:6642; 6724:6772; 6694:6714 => 0.4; 17.4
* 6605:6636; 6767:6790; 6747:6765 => 1.4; 16.3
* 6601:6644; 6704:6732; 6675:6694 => 1.5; 17.3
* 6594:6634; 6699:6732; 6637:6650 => 0.3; 20.1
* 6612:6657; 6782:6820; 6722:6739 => 2.0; 17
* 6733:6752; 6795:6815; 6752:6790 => -1.1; 15.1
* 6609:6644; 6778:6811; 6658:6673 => 0.5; 19.5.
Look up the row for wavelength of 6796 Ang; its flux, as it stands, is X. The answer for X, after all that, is 14.52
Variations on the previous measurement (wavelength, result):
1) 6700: 17.65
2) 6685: 15.3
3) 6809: 15.56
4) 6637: 18.85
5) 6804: 15.81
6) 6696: 18.25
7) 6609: 22.82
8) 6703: 16.85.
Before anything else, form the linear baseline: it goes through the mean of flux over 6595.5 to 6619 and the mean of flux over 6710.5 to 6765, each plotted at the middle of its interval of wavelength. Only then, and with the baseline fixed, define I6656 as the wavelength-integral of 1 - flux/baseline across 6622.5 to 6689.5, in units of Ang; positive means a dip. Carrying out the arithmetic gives 4.78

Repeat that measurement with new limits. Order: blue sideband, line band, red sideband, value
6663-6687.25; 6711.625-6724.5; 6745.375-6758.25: 1.52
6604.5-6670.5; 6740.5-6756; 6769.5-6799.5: 1.15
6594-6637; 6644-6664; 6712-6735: 1.37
